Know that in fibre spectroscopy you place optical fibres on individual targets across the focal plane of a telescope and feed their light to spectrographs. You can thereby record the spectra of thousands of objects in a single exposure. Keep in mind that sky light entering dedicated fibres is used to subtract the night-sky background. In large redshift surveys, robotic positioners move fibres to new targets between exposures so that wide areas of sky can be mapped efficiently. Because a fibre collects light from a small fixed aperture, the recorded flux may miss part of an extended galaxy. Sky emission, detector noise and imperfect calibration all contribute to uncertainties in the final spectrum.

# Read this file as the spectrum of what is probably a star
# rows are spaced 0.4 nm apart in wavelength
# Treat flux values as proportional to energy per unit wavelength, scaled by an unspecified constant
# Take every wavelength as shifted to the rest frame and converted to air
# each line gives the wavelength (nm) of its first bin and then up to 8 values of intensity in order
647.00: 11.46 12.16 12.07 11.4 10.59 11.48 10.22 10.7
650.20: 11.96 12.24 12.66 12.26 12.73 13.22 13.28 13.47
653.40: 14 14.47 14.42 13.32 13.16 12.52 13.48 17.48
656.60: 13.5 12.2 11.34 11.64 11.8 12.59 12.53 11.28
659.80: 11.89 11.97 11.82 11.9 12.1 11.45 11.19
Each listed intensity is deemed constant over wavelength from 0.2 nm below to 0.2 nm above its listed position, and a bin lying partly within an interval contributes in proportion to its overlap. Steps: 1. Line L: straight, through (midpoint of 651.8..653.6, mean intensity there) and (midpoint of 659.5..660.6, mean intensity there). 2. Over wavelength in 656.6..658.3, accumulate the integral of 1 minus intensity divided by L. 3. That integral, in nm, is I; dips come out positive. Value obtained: 0.06 nm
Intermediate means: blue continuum 13.4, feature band 11.9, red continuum 11.9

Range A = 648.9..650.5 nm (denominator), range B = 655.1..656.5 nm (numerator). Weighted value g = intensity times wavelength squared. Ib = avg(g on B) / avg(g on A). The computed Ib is 1.31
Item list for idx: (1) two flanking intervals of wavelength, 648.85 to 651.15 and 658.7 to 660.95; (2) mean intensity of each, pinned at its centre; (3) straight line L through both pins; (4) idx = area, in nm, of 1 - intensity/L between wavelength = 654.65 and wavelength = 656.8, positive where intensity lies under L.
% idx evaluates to -0.41 nm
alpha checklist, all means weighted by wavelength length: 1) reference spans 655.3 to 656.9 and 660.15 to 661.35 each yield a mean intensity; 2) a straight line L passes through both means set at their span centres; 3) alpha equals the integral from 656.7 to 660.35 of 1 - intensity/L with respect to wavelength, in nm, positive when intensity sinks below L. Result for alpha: 0.29 nm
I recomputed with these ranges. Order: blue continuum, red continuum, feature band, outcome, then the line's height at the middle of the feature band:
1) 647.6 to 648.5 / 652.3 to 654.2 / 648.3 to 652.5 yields 0.27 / 12.6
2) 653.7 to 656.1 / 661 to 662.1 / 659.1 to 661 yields 0.06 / 12.2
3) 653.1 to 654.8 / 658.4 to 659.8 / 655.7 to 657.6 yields -0.08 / 13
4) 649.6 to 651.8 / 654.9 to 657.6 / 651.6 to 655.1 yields -0.25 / 12.7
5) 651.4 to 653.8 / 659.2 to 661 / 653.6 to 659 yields -0.27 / 12.6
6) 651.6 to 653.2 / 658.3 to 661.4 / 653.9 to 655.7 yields -0.09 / 12.8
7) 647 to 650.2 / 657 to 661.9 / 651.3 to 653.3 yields -0.28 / 11.5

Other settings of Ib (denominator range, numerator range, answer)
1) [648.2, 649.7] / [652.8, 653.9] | 1.30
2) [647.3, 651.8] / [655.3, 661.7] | 1.10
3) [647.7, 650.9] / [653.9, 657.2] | 1.24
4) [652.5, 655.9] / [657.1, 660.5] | 0.89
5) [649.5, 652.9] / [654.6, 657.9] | 1.09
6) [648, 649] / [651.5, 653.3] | 1.20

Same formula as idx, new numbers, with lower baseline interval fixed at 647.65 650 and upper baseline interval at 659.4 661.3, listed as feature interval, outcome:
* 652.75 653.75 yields -0.217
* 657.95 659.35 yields -0.053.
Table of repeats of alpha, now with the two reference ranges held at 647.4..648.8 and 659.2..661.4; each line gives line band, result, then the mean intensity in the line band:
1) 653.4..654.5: -0.25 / 14.3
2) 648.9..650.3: 0.06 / 11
